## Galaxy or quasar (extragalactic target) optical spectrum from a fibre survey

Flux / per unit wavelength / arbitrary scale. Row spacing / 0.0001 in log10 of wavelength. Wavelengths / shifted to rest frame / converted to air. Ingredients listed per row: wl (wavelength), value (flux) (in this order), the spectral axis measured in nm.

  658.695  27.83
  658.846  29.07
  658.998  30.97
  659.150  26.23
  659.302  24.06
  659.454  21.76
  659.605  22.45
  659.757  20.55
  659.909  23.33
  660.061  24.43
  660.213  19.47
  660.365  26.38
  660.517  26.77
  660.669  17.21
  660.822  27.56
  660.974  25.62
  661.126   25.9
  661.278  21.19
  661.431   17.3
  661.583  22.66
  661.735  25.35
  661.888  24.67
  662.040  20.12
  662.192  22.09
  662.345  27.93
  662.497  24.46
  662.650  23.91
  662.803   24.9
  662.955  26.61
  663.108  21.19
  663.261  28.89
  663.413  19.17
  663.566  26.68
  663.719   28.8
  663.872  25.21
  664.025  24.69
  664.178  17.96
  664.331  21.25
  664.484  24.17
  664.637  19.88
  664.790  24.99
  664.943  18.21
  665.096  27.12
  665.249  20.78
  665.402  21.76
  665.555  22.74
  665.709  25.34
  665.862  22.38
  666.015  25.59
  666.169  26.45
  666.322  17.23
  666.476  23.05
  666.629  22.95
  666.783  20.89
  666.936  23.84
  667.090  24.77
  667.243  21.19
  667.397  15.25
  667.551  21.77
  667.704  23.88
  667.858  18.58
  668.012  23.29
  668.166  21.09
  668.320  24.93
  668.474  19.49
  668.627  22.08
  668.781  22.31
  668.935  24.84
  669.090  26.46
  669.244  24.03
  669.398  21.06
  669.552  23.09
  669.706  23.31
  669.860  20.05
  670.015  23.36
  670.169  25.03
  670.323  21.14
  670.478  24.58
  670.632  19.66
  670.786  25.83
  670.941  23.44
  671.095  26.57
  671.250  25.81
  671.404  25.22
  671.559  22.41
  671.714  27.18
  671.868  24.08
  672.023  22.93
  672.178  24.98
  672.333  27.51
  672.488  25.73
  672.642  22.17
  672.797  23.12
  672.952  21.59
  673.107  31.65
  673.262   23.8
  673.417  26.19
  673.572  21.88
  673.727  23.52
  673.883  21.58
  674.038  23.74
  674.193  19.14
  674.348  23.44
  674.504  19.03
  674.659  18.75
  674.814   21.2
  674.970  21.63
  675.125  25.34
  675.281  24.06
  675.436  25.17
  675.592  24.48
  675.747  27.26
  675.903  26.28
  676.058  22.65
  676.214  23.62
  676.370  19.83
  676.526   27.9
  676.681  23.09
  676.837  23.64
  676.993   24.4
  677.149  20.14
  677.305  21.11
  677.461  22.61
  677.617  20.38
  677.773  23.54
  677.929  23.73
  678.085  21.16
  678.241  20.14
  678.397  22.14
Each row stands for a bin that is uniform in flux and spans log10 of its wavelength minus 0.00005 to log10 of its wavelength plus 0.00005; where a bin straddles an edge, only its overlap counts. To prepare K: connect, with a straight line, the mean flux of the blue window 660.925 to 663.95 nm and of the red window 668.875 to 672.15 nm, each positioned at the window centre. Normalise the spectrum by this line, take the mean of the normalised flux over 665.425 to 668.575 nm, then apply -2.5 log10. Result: 0.08 mag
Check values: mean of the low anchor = 24.1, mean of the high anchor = 23.8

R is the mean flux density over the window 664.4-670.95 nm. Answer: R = 22.6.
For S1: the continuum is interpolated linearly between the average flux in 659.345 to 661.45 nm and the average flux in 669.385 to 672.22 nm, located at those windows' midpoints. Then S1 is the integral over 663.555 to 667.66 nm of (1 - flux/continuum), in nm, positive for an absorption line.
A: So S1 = 0.113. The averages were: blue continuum 23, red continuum 23.7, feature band 22.7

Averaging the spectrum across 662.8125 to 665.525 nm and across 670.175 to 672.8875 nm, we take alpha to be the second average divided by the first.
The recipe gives 1.0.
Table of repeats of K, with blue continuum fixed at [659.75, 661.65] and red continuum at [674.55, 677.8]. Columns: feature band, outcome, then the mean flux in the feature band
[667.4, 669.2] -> 0.04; 22.3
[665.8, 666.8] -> 0.02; 22.7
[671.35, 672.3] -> -0.07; 24.6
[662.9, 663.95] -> -0.10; 25.2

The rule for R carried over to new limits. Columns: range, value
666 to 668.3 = 22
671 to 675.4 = 23.7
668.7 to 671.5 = 23.6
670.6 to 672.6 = 24.8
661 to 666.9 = 23.3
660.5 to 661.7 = 22.9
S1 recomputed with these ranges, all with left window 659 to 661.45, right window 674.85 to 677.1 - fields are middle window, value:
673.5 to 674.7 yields 0.13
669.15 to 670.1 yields 0.05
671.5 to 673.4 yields -0.07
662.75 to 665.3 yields 0.01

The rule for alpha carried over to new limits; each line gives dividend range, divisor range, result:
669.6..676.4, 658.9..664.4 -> 0.99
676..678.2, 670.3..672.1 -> 0.94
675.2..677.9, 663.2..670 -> 1.03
